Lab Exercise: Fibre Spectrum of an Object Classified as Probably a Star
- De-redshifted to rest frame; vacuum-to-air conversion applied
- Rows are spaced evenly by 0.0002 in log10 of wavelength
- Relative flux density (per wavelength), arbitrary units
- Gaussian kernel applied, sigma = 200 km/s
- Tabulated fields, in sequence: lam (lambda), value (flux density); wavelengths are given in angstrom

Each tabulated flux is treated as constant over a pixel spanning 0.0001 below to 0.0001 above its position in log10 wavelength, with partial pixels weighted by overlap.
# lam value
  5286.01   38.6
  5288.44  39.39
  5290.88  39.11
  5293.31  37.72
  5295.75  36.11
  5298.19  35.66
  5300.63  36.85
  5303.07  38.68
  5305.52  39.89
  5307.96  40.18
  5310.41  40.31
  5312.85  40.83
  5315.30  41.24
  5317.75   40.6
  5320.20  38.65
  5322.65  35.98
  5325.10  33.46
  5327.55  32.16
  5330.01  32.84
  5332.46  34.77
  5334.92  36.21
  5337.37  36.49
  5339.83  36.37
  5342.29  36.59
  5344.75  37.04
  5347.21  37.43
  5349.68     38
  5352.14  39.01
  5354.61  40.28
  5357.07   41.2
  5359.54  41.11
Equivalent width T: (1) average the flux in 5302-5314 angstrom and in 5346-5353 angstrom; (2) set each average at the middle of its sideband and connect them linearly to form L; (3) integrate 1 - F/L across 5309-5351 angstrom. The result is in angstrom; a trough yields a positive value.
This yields 2.1 angstrom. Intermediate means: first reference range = 40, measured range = 37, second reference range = 38.1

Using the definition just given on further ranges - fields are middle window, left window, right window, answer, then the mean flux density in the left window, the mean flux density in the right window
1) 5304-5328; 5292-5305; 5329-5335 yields -1.88 angstrom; 37.2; 34.4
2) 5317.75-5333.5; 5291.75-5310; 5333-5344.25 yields 0.78 angstrom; 38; 36.4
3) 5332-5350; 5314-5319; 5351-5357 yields 1.63 angstrom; 40.9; 40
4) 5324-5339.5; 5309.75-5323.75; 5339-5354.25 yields 1.66 angstrom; 39.6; 37.6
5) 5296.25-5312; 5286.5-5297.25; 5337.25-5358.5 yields -0.18 angstrom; 38.1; 38.2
